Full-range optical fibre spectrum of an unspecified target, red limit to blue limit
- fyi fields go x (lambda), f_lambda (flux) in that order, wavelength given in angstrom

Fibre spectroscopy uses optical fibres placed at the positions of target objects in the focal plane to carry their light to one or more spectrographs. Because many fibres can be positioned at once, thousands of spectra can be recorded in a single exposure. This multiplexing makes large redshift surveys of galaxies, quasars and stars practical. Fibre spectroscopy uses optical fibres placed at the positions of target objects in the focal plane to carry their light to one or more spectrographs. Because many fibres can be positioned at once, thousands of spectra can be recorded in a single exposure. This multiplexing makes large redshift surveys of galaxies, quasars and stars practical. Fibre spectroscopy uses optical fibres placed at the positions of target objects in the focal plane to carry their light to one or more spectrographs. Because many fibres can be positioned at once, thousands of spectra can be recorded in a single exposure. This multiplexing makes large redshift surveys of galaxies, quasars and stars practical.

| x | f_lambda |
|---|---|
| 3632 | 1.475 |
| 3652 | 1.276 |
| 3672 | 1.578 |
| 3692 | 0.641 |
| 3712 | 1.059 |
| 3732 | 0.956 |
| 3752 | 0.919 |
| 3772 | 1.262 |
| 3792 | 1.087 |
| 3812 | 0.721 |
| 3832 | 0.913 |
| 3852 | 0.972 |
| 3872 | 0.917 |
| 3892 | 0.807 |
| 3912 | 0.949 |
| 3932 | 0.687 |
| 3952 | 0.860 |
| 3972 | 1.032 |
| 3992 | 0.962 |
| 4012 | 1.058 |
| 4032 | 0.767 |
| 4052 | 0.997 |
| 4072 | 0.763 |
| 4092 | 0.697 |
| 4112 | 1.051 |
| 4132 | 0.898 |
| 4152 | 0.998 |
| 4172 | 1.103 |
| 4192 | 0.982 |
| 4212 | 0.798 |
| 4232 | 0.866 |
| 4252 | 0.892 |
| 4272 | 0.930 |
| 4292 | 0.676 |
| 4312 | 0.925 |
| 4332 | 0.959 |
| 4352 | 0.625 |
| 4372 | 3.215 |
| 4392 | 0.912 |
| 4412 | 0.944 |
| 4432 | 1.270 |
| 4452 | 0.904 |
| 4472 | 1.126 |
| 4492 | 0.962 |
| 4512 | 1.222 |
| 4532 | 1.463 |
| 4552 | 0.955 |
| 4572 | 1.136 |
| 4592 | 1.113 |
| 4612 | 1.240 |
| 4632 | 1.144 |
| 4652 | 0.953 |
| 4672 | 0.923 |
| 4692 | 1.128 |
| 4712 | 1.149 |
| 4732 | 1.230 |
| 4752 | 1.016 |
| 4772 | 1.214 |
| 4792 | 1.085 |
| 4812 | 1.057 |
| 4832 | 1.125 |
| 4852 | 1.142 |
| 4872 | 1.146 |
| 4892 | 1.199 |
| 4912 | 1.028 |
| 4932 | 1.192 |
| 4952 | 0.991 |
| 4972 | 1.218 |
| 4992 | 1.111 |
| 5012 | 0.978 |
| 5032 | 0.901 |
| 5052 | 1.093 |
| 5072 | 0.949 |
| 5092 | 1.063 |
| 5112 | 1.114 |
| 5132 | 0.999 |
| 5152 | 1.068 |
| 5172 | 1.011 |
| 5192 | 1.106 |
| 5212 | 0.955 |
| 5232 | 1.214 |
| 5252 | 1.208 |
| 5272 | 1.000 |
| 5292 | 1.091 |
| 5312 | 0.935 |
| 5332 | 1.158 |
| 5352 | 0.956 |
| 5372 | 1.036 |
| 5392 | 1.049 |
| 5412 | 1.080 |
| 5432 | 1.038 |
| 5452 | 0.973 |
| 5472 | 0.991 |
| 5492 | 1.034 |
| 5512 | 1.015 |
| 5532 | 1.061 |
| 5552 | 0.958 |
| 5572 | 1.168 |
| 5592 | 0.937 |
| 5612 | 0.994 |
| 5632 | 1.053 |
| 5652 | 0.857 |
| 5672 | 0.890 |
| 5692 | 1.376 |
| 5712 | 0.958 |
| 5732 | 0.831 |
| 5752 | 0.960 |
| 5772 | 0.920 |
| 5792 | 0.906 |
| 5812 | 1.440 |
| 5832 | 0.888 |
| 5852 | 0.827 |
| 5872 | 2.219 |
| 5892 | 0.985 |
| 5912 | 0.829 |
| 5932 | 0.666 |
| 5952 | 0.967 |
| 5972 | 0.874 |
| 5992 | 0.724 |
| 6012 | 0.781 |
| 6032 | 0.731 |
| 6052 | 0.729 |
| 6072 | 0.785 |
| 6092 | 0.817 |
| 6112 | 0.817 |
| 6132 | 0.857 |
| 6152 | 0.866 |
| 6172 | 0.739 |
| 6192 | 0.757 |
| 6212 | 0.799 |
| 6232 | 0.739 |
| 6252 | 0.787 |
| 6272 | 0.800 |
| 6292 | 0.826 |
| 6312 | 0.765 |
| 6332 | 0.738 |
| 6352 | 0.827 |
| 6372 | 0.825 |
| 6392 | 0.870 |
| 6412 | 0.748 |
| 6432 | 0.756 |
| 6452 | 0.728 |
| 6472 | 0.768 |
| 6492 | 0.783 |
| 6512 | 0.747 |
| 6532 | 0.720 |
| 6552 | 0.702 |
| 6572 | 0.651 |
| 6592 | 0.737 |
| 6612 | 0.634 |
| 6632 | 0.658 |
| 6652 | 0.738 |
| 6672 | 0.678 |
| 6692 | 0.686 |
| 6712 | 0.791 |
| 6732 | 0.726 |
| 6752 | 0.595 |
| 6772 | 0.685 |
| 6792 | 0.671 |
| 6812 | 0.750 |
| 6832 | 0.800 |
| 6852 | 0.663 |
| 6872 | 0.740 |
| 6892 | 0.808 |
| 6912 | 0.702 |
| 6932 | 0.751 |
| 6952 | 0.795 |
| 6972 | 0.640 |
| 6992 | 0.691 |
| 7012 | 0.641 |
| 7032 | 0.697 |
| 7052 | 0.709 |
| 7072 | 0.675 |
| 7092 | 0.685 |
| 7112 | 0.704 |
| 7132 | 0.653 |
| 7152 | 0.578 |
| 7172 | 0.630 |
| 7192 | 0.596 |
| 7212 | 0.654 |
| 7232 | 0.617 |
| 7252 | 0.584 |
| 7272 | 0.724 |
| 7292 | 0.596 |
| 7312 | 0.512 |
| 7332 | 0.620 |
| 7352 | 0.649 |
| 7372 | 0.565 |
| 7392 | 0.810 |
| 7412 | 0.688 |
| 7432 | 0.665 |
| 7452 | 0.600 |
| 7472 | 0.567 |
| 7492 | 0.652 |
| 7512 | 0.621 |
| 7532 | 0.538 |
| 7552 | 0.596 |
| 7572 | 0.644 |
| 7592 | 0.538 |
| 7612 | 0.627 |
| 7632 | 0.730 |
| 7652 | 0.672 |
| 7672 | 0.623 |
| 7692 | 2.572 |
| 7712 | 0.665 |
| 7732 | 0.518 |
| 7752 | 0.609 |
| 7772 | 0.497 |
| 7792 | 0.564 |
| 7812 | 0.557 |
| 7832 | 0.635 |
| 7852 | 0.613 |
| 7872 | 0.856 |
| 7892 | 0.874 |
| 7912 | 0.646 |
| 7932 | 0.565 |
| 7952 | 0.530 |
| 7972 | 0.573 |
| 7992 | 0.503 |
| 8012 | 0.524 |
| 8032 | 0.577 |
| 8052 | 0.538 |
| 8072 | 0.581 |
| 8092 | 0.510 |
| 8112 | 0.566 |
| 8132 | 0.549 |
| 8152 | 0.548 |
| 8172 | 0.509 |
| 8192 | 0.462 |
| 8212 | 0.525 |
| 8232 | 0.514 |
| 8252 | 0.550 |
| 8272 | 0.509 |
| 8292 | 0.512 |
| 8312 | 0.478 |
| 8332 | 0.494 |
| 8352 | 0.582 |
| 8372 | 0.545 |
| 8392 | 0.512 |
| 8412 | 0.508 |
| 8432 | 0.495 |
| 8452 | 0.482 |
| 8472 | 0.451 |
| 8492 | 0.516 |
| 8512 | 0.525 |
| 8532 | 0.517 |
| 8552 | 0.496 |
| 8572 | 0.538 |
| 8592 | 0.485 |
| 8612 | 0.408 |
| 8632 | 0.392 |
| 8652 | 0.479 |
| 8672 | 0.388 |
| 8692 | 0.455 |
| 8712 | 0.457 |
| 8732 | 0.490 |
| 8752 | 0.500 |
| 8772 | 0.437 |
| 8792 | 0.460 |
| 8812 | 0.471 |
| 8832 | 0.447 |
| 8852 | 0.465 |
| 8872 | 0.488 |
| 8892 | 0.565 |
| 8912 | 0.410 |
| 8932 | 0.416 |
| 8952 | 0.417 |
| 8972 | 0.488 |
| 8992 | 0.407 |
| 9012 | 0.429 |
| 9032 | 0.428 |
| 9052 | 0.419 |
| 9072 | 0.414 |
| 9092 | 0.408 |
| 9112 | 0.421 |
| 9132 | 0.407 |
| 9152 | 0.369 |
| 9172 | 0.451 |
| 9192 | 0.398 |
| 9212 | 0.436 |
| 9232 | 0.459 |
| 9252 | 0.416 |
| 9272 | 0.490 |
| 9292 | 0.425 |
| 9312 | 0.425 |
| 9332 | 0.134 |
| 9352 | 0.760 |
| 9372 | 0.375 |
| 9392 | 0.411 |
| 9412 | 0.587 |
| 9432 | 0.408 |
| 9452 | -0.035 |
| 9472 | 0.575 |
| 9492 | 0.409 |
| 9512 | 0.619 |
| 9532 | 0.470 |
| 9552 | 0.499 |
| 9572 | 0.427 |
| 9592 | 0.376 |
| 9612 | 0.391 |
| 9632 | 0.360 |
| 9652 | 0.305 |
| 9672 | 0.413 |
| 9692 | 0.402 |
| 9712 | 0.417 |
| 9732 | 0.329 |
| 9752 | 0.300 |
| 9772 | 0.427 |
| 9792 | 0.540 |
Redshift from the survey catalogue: 0.17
